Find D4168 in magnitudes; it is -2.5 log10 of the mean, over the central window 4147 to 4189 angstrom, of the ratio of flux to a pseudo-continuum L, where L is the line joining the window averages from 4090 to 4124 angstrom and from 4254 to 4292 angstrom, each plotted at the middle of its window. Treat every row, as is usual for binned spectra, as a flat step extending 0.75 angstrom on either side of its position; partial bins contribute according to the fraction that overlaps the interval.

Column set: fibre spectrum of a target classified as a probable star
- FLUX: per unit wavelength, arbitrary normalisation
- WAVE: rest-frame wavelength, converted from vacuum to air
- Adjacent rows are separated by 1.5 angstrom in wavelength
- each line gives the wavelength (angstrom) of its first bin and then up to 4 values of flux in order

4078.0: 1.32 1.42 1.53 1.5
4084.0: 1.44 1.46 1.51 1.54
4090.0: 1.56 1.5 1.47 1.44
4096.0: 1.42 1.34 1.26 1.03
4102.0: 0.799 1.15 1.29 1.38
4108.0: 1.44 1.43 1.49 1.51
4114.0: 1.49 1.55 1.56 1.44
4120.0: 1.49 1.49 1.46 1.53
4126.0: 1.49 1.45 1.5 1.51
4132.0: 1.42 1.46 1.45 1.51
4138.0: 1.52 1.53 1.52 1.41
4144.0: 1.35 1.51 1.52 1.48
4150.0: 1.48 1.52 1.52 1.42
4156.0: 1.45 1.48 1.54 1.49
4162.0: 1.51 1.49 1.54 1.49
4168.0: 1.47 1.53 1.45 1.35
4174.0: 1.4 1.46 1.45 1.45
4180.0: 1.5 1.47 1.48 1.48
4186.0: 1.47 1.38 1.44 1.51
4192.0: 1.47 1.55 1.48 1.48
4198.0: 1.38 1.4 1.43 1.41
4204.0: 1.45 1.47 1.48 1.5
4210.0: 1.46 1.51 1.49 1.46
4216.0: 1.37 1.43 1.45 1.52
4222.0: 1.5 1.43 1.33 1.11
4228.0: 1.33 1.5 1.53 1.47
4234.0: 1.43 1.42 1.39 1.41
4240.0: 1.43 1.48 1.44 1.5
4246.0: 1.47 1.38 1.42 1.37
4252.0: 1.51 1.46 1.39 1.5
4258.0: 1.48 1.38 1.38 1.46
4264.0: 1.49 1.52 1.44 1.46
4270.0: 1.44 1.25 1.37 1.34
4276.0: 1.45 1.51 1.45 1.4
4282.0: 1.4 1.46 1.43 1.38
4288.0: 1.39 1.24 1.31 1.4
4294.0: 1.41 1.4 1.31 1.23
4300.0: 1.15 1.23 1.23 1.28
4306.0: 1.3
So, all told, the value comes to -0.06 mag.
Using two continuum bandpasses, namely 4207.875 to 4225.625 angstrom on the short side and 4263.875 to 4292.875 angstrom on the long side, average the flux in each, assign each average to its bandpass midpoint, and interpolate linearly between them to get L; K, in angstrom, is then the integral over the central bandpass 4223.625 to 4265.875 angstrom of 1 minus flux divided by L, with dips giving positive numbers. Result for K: 0.1 angstrom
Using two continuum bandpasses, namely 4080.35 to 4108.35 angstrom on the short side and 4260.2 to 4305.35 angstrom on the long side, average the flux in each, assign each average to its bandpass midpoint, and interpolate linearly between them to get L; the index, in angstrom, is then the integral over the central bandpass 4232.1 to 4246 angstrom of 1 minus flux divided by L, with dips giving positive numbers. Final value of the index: -0.7 angstrom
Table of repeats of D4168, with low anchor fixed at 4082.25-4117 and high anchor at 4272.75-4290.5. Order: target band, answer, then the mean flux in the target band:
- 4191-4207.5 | -0.044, 1.46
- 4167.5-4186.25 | -0.047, 1.46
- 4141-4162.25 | -0.062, 1.48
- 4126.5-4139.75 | -0.066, 1.48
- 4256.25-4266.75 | -0.042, 1.46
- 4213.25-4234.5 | -0.016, 1.42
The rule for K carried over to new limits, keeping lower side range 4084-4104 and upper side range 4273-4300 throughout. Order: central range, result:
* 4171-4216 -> -3.0 angstrom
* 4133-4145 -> -1.0 angstrom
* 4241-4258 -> -1.0 angstrom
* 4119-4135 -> -1.5 angstrom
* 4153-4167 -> -1.4 angstrom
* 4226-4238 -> -0.3 angstrom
